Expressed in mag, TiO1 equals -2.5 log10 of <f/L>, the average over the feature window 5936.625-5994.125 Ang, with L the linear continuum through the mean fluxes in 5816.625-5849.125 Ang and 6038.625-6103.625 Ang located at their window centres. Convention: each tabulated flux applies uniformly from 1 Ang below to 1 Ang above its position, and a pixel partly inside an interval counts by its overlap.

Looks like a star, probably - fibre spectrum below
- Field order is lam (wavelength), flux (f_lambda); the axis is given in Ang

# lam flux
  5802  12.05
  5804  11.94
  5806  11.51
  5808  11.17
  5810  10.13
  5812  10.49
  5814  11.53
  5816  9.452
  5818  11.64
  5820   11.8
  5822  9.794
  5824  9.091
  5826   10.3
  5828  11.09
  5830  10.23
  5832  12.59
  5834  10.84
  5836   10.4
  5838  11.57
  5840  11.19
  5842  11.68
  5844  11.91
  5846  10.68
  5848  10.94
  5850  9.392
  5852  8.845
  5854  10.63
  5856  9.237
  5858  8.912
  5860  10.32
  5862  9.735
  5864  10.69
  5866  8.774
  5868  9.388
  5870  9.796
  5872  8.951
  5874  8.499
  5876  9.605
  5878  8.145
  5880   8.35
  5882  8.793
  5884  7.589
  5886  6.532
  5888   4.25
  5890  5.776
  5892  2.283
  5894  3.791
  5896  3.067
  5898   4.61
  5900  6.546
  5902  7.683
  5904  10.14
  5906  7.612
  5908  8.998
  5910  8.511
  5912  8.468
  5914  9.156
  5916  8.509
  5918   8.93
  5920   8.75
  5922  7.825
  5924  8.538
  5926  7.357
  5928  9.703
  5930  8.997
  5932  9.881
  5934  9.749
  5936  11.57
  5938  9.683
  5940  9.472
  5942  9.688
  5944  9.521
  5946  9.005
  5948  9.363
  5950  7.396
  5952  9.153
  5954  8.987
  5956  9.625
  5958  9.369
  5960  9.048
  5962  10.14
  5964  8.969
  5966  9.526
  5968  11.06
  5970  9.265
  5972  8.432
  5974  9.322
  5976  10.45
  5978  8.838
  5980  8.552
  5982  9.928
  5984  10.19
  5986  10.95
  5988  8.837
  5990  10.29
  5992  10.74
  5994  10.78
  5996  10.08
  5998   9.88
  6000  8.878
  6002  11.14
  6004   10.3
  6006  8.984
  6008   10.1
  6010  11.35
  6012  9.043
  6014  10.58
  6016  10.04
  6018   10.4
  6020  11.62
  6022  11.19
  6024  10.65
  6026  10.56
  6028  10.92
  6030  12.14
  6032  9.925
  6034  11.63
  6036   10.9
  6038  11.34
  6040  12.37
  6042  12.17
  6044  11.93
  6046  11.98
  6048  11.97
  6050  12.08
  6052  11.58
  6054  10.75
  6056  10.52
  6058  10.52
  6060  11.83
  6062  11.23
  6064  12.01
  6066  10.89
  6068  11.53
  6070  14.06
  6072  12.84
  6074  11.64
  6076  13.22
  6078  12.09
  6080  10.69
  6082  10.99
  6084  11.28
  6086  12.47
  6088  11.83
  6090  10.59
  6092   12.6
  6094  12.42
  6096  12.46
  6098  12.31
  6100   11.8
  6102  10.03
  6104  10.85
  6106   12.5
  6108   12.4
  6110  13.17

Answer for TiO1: 0.19 mag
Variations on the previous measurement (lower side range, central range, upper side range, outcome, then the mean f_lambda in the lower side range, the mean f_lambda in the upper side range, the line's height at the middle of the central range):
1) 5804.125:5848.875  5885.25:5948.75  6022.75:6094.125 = 0.37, 10.9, 11.6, 11.2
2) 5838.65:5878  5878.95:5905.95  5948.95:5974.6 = 0.49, 9.92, 9.25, 9.7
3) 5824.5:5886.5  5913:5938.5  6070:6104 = 0.15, 9.88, 11.9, 10.5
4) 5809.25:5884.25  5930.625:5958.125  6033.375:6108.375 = 0.15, 10.1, 11.7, 10.8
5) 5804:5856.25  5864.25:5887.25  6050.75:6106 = 0.26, 10.7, 11.7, 10.9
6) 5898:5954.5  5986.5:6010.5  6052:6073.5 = 0.02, 8.82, 11.6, 10.3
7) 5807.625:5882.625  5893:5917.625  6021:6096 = 0.40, 10.2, 11.6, 10.6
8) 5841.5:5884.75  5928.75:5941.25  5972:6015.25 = -0.01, 9.57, 9.93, 9.77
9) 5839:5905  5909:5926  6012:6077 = 0.08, 8.39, 11.4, 9.19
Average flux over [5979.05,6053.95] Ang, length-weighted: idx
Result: 10.7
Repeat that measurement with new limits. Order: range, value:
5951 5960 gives 9.26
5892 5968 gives 8.53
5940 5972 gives 9.32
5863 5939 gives 8.04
